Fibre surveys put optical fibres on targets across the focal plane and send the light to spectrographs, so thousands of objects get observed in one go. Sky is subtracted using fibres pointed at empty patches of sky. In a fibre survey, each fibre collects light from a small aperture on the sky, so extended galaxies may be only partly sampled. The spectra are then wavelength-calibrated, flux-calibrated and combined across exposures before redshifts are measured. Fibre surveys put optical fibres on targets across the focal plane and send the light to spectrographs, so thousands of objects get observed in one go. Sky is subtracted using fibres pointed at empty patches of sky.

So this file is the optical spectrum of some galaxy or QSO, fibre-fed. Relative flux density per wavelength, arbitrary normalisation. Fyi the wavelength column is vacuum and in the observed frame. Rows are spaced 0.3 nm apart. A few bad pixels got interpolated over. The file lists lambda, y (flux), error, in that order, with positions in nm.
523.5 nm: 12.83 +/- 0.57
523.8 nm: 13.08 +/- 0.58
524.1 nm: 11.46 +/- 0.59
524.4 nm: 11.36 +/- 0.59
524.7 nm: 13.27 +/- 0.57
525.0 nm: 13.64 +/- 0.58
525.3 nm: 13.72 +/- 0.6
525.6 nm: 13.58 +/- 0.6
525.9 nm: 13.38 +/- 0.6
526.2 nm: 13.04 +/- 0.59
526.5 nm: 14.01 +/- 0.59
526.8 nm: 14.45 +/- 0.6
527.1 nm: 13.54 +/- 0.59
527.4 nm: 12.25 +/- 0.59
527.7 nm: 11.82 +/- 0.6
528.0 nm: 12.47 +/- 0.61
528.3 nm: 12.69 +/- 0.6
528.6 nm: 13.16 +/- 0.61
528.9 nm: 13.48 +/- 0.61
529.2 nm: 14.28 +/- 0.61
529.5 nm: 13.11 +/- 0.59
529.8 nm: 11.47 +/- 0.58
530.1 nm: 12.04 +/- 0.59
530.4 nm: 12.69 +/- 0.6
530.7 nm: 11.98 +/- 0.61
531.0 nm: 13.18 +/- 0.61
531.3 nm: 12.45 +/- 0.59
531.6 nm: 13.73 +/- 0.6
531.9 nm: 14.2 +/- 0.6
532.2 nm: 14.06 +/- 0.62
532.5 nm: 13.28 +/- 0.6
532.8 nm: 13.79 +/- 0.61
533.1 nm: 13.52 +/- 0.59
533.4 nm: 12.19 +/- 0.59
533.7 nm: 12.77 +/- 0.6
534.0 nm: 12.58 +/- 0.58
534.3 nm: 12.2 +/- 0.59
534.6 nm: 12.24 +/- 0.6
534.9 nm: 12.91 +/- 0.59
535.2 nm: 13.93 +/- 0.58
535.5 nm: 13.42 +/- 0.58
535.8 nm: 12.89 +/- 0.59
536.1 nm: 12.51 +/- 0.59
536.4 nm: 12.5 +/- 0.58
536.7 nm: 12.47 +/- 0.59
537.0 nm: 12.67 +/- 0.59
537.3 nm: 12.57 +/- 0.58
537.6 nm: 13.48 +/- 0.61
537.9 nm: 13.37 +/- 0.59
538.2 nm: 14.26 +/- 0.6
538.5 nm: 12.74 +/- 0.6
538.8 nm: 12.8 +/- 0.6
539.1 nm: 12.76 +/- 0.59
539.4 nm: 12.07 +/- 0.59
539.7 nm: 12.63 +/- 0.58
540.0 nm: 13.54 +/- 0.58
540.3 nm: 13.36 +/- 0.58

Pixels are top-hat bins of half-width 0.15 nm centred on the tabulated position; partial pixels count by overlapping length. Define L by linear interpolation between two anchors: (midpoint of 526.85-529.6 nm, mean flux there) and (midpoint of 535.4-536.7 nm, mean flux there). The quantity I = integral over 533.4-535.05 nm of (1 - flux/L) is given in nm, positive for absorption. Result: 0.041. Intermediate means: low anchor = 13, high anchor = 12.8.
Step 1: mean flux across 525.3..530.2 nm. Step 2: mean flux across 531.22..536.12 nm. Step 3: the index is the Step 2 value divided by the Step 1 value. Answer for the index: 1.00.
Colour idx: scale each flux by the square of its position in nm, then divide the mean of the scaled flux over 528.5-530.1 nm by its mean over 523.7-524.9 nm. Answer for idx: 1.08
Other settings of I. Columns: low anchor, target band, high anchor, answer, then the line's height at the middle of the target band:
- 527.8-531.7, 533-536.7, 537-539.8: 0.03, 12.9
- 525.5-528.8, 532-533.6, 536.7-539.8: -0.04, 13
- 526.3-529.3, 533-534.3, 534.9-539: 0.04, 13.1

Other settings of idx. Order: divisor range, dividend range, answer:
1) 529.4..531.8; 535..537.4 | 1.04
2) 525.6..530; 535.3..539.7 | 1.02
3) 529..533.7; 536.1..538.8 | 1.02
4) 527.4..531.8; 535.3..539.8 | 1.04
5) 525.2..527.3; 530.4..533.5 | 0.99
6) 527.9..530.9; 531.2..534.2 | 1.05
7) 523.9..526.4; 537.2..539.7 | 1.05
